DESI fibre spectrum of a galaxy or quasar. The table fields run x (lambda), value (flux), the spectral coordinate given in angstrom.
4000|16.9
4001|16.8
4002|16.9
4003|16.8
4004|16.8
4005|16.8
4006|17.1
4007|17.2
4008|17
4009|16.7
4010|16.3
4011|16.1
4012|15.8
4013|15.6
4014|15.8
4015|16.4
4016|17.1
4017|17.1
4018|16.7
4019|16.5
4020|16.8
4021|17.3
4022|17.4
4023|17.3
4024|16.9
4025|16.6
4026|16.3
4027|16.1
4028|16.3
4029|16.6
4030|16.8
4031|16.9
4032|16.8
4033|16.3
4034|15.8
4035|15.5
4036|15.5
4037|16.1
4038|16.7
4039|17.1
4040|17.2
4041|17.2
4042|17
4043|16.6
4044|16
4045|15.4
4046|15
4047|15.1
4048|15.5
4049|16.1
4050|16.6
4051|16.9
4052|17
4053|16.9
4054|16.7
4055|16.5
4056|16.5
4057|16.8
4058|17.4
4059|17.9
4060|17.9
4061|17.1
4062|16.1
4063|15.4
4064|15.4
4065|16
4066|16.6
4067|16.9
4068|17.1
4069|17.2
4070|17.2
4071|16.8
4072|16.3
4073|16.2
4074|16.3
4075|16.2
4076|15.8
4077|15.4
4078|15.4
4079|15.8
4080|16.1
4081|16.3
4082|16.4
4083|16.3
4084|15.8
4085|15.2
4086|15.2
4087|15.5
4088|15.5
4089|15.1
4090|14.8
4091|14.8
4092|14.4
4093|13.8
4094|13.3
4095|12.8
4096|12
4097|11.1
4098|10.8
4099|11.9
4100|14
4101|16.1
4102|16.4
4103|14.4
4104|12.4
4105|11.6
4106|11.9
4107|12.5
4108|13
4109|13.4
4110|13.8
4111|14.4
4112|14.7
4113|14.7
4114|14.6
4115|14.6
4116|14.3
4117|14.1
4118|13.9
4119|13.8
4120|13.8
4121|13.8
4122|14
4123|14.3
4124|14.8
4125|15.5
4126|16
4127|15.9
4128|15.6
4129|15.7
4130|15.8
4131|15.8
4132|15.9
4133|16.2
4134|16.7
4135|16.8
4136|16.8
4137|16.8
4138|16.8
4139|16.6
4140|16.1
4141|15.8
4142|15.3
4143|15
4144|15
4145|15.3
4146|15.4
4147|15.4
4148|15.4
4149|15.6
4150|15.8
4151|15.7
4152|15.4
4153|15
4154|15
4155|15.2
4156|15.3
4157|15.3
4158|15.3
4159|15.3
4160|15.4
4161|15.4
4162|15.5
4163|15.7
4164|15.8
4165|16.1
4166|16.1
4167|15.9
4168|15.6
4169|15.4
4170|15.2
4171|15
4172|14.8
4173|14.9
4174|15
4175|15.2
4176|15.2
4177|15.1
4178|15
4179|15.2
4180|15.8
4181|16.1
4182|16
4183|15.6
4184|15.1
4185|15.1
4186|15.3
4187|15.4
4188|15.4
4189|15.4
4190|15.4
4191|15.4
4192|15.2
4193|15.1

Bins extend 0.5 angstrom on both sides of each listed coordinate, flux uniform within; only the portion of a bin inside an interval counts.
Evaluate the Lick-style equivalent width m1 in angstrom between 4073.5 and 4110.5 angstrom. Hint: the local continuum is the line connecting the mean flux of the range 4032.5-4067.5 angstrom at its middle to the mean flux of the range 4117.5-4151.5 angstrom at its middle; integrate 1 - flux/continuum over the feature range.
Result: 3.7 angstrom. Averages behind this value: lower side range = 16.4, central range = 14.4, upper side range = 15.5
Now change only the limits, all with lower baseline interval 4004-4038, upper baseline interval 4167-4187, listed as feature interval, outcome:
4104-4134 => 2.5 angstrom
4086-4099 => 1.9 angstrom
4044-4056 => 0.1 angstrom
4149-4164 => 0.1 angstrom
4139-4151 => 0.0 angstrom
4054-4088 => -0.4 angstrom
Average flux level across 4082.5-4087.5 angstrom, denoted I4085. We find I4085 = 15.6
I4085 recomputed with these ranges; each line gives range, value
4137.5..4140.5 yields 16.5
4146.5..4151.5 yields 15.6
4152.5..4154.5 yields 15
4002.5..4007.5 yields 16.9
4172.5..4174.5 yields 14.9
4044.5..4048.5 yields 15.2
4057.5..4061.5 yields 17.6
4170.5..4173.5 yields 14.9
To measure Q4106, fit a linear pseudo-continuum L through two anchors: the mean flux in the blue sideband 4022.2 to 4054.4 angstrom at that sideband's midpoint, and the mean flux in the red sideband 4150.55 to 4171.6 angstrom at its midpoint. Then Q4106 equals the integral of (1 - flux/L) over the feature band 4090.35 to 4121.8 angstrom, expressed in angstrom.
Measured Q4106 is 4.5 angstrom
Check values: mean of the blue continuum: 16.4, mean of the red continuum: 15.5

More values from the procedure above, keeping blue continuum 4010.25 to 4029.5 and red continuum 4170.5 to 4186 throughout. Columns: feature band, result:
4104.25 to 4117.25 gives 1.80 angstrom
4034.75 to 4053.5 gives 0.08 angstrom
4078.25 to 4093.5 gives 0.60 angstrom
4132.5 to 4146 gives -0.41 angstrom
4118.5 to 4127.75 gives 0.61 angstrom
